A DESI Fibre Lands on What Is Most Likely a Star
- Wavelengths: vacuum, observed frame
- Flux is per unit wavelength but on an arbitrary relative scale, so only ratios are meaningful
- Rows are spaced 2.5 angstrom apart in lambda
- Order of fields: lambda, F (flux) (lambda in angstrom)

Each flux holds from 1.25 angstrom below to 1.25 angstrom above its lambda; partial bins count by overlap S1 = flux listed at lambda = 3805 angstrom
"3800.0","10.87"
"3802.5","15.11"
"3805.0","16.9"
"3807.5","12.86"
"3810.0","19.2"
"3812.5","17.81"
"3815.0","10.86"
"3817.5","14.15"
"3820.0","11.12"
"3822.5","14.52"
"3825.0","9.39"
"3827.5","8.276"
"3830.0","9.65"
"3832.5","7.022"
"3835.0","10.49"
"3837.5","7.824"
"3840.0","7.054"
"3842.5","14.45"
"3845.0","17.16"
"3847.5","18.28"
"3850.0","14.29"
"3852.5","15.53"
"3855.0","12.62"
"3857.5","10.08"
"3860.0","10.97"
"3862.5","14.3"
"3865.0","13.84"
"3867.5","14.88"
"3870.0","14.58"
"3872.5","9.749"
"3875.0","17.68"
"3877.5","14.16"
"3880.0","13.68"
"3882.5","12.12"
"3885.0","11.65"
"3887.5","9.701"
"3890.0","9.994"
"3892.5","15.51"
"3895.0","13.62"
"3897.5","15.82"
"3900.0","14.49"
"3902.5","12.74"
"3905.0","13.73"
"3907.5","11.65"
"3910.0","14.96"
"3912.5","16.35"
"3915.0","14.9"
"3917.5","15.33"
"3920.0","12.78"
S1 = 16.9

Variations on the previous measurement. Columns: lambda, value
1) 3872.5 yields 9.749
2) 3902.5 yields 12.74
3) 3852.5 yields 15.53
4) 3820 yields 11.12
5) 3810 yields 19.2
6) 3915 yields 14.9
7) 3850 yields 14.29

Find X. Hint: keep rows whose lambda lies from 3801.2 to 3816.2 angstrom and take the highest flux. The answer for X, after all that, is 19.2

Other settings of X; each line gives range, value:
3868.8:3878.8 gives 17.68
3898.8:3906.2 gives 14.49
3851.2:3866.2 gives 15.53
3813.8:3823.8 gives 14.52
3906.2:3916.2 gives 16.35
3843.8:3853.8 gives 18.28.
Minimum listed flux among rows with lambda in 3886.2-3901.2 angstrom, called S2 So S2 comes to 9.701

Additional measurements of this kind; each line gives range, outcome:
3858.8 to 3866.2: 10.97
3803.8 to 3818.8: 10.86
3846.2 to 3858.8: 10.08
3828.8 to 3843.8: 7.022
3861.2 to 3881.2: 9.749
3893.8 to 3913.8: 11.65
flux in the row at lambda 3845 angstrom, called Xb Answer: 17.16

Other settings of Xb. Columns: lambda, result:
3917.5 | 15.33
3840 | 7.054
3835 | 10.49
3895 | 13.62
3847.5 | 18.28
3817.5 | 14.15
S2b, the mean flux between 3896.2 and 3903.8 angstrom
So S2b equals 14.3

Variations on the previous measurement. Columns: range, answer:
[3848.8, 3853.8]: 14.9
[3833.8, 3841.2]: 8.45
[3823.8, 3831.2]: 9.1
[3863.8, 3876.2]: 14.1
